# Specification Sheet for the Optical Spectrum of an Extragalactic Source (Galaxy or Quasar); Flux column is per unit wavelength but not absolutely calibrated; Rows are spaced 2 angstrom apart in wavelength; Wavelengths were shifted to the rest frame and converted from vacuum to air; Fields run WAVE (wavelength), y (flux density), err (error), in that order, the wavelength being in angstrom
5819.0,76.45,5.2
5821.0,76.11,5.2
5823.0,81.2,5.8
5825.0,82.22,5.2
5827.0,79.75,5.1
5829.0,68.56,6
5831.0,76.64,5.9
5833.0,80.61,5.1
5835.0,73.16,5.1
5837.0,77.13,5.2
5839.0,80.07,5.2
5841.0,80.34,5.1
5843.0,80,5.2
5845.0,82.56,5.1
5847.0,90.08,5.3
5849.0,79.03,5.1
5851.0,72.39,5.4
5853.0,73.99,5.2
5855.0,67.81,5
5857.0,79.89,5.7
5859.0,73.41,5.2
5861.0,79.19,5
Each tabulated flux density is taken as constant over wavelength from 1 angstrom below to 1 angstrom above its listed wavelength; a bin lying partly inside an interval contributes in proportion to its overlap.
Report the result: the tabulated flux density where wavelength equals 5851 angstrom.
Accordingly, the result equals 72.39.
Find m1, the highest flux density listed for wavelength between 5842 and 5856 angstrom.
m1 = 90.08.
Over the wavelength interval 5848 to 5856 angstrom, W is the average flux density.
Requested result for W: 73.3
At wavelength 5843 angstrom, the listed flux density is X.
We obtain 80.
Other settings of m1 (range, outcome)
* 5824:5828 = 82.22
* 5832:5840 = 80.61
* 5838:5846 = 82.56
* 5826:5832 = 79.75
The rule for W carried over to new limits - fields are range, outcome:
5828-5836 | 74.7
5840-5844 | 80.2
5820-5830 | 77.6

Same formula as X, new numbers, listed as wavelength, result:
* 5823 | 81.2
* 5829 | 68.56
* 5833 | 80.61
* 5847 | 90.08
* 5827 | 79.75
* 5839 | 80.07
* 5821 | 76.11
